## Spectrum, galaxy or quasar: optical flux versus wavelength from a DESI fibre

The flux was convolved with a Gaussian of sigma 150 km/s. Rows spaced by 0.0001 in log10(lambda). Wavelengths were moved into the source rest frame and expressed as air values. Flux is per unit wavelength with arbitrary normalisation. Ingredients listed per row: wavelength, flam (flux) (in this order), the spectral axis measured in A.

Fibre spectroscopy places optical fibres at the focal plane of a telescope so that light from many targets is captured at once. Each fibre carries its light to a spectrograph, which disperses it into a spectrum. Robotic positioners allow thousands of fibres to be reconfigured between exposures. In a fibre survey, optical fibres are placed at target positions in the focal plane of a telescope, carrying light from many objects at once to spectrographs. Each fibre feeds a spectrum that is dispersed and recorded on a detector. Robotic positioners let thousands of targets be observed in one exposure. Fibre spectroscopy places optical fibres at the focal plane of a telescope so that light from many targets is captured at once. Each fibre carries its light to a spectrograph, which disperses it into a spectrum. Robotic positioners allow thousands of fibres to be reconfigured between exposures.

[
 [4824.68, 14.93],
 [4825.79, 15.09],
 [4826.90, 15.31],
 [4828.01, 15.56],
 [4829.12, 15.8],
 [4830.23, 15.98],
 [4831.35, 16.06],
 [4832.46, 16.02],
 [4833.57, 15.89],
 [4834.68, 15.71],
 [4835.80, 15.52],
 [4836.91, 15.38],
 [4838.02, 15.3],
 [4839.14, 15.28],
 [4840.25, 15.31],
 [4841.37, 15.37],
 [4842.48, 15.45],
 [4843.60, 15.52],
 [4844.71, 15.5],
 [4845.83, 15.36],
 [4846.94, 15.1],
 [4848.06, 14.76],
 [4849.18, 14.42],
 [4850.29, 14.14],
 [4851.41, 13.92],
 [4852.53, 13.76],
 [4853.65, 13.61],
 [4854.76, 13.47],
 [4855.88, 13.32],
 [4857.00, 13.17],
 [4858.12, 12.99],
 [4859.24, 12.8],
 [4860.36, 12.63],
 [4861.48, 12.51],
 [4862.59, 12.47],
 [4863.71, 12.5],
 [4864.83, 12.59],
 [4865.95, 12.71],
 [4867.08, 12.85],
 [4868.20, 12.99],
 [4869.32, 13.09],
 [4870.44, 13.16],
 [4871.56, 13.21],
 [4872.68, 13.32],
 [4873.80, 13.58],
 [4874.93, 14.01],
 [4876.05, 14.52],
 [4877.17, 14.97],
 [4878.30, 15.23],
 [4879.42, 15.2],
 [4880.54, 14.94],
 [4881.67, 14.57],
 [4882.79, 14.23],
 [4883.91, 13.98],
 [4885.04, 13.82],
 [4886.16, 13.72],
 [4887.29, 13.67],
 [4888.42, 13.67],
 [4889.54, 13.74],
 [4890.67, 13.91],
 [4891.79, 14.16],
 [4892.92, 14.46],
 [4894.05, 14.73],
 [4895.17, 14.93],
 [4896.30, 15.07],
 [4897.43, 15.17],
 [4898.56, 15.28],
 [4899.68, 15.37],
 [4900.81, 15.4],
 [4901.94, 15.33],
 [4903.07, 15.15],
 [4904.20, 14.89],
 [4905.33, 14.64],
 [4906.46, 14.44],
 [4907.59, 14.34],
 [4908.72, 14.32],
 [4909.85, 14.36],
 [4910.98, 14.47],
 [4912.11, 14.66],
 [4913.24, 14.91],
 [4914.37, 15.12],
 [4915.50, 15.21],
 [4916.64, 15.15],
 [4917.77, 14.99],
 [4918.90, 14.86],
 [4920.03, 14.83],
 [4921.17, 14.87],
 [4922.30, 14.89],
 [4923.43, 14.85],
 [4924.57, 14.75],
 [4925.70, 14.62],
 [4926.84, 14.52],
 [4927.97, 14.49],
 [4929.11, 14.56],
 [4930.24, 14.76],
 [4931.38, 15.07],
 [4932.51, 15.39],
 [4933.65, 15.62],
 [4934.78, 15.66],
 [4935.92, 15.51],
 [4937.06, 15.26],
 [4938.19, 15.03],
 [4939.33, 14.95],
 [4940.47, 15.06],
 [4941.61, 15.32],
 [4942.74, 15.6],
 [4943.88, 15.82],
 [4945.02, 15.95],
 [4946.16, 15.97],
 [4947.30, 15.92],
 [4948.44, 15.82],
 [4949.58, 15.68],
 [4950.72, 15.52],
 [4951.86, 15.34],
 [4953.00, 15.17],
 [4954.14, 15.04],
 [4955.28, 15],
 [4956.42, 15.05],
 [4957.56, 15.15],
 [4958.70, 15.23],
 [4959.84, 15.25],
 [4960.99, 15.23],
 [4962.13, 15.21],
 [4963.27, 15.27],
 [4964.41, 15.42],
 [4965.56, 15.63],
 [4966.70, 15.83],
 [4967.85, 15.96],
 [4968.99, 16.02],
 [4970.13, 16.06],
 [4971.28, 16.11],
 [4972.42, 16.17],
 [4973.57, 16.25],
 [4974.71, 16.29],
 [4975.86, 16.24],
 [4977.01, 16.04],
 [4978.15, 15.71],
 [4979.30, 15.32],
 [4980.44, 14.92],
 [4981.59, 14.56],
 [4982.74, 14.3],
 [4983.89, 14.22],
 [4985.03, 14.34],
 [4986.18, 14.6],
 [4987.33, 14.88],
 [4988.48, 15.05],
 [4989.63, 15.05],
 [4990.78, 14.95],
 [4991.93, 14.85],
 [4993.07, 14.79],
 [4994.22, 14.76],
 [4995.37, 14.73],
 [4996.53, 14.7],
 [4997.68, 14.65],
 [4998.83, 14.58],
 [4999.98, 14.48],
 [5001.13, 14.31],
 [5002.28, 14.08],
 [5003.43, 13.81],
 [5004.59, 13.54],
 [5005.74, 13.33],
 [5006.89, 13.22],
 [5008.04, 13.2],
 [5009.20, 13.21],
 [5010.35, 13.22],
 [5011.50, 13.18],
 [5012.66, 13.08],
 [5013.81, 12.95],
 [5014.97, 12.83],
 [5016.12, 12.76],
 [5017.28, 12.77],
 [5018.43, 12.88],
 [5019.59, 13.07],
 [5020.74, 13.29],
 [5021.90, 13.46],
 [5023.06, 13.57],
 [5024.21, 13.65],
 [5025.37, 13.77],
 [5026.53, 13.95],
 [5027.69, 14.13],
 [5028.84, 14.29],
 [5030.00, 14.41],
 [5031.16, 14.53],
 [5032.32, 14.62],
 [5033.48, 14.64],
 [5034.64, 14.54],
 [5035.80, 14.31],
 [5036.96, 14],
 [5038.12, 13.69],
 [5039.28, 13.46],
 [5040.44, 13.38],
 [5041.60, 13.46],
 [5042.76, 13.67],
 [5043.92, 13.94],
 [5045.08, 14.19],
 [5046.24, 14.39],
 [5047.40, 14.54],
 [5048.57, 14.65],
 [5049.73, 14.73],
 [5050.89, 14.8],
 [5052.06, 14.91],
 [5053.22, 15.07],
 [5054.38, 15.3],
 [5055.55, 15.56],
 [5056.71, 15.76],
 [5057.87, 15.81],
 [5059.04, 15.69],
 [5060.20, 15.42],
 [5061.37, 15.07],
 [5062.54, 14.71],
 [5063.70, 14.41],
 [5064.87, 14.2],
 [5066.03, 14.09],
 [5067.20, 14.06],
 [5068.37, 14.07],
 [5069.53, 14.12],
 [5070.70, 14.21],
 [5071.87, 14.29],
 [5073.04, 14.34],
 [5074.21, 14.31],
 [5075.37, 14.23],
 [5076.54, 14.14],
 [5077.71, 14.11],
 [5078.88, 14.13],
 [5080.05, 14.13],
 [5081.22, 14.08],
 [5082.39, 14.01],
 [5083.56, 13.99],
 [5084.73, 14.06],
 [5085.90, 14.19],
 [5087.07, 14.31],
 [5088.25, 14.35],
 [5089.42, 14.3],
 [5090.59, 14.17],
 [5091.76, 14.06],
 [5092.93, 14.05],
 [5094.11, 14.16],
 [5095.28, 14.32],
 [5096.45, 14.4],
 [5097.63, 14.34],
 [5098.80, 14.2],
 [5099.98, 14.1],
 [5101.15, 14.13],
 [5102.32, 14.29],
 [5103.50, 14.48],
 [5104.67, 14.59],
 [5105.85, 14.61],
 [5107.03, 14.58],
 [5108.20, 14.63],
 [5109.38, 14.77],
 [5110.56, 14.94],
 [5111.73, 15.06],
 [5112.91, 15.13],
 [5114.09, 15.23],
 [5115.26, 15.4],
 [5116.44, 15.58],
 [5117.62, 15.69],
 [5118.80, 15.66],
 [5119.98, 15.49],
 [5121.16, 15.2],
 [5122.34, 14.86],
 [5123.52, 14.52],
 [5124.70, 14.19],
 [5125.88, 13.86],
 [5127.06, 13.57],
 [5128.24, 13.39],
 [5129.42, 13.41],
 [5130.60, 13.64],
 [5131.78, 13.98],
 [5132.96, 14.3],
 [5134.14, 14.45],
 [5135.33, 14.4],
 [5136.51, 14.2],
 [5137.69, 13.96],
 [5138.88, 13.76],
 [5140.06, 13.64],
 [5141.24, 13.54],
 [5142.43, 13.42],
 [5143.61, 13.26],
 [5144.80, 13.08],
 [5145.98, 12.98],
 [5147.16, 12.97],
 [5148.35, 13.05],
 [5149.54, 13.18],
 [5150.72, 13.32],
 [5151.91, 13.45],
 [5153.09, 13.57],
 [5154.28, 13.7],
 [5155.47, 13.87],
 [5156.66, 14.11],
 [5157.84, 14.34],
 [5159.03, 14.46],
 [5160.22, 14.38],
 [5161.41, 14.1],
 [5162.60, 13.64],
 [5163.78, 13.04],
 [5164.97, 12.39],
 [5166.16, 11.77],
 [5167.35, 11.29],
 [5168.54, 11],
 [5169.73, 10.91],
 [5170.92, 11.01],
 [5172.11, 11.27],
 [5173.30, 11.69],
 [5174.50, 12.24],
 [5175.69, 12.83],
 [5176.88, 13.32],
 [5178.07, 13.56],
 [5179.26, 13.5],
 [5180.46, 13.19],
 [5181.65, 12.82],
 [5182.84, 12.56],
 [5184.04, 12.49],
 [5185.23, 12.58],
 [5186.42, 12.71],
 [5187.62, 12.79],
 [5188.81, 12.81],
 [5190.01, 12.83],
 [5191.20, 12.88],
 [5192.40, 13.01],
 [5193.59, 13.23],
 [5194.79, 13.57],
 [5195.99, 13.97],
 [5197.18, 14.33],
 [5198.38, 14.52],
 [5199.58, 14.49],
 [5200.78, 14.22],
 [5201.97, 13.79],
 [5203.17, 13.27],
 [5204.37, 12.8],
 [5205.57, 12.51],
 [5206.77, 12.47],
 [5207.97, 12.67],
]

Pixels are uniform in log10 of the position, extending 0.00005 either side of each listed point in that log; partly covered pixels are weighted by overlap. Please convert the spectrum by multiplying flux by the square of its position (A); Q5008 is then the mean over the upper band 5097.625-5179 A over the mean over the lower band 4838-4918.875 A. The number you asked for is 1.07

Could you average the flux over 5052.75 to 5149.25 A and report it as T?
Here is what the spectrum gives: 14.4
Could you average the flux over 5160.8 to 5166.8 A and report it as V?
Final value 13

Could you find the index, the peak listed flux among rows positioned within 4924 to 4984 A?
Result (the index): 16.29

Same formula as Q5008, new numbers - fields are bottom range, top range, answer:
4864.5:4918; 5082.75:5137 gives 1.10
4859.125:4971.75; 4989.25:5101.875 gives 1.01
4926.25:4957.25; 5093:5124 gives 1.03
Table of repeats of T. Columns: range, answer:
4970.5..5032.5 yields 14.3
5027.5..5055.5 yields 14.3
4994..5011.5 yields 13.9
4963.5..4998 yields 15.3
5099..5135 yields 14.6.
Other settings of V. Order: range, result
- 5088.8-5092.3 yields 14.2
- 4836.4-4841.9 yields 15.3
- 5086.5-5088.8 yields 14.3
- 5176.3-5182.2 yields 13.3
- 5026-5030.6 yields 14.2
